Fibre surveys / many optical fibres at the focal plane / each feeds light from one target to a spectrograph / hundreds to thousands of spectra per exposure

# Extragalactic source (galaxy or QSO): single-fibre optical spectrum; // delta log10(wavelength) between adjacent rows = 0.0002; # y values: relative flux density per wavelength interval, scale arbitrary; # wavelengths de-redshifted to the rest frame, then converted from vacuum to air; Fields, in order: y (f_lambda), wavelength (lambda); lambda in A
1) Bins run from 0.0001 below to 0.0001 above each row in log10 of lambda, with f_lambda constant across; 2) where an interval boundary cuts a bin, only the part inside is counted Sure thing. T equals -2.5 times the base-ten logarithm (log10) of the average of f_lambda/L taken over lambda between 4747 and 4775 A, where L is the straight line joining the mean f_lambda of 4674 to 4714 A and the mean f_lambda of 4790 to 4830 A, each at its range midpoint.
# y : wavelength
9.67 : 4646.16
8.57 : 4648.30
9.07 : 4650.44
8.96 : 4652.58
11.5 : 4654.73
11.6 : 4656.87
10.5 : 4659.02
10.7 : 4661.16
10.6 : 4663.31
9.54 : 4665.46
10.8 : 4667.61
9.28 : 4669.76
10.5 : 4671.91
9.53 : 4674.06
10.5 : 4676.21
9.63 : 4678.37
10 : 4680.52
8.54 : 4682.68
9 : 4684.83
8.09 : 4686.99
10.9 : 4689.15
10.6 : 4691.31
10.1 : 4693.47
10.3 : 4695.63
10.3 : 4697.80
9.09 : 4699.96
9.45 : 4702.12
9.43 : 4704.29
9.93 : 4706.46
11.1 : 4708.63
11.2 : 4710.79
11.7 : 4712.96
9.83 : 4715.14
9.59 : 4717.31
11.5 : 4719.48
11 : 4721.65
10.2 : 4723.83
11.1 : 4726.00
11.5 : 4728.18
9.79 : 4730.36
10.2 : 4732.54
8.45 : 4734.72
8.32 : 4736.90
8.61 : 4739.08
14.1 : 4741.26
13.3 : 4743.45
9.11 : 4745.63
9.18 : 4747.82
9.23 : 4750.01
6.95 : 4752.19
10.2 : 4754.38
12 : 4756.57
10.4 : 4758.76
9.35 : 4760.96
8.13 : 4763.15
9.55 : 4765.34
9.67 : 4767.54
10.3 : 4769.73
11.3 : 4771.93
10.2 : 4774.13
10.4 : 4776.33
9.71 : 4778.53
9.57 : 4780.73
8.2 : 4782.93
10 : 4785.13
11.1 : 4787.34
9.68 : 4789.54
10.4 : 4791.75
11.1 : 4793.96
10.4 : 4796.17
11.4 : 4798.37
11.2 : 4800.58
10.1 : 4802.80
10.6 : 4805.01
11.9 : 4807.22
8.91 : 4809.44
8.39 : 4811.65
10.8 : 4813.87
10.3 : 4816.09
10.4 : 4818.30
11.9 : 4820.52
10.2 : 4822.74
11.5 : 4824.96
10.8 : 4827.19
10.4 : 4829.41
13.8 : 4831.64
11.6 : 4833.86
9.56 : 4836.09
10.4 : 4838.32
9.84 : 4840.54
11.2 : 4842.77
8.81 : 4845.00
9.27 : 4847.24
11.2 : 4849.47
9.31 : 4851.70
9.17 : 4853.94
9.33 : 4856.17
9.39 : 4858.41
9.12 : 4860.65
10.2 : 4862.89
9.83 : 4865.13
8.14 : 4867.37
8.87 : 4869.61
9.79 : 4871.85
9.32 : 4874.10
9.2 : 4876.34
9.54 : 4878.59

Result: 0.06 mag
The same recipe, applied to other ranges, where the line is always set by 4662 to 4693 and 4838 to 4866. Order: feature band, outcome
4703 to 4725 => -0.077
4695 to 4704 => 0.011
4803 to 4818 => -0.043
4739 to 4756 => -0.046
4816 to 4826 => -0.121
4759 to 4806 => -0.036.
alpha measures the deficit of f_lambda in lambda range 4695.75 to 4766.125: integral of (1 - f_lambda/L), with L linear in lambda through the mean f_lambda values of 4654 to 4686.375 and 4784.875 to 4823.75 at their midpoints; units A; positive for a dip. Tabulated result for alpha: 1.09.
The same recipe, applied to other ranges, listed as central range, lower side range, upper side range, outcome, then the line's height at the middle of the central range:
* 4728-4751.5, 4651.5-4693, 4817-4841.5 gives 0.85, 10.4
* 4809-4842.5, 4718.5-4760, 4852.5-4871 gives -3.79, 9.56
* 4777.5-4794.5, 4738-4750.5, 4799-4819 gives 0.81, 10.4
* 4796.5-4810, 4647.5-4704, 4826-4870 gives -1.00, 10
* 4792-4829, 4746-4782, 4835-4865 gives -3.27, 9.75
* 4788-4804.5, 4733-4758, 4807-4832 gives -0.31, 10.4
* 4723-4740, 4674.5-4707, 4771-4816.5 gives 0.27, 9.93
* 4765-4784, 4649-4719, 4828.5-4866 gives 0.40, 10.1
